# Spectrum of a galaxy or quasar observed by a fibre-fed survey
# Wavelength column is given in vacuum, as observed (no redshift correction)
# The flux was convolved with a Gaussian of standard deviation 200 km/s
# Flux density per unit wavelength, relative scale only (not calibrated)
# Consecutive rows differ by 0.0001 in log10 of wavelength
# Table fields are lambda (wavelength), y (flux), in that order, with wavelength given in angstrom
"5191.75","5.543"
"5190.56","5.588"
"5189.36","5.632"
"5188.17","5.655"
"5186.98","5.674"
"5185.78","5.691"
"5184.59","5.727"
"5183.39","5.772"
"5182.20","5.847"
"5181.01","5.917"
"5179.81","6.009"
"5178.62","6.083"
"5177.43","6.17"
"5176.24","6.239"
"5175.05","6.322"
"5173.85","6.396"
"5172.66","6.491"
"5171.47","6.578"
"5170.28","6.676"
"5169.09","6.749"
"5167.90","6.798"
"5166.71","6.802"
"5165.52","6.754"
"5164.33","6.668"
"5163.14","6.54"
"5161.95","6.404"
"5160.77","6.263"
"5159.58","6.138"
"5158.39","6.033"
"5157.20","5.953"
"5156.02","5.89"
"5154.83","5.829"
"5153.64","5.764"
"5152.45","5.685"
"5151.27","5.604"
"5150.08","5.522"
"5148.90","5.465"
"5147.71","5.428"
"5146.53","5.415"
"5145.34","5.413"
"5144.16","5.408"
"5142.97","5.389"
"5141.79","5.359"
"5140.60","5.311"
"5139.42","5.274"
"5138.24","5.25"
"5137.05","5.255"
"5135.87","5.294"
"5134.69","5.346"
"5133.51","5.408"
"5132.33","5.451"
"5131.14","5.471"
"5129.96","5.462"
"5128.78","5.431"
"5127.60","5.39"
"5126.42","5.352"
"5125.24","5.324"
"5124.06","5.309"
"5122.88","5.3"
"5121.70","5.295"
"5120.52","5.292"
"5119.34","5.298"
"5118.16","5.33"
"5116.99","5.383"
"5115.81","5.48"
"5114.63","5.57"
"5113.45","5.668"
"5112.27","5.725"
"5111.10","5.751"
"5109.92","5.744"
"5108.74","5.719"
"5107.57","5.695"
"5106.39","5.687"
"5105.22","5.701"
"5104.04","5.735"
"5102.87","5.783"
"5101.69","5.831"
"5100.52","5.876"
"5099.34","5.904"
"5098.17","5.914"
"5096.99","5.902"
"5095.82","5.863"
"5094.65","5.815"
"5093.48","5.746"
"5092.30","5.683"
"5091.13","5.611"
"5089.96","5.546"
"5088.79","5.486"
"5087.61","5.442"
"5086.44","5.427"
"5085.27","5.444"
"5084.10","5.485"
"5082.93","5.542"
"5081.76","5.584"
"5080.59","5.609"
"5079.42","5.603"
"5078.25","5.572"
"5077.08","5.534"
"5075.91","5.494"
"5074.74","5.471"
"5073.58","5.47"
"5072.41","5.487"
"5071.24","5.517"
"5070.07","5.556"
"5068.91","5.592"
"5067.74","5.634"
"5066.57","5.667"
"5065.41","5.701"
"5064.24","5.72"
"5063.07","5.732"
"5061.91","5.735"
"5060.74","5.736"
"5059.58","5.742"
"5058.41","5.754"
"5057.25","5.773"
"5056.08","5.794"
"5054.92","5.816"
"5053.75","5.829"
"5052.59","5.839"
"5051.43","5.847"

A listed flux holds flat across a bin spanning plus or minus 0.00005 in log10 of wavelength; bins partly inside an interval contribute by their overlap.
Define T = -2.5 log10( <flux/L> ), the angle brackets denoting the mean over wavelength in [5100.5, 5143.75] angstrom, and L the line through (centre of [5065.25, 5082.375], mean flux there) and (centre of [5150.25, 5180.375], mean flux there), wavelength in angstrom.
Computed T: 0.086 mag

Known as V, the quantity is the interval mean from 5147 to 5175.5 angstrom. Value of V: 6.19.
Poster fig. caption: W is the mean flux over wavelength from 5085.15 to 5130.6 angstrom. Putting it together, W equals 5.59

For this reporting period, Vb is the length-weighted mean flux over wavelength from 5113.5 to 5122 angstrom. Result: 5.4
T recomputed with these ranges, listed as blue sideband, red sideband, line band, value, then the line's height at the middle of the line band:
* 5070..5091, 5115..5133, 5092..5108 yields -0.067 mag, 5.45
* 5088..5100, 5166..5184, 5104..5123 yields 0.062 mag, 5.88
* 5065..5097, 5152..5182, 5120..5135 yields 0.113 mag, 5.96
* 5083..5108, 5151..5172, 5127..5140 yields 0.128 mag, 6.04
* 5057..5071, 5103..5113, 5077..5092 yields 0.034 mag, 5.71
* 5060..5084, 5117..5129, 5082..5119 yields -0.041 mag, 5.45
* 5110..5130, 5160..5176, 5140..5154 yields 0.112 mag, 6.07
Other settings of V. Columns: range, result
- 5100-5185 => 5.77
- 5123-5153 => 5.4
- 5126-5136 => 5.41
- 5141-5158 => 5.58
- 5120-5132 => 5.36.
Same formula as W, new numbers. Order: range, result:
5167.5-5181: 6.38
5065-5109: 5.64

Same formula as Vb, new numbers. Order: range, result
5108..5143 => 5.42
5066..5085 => 5.55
